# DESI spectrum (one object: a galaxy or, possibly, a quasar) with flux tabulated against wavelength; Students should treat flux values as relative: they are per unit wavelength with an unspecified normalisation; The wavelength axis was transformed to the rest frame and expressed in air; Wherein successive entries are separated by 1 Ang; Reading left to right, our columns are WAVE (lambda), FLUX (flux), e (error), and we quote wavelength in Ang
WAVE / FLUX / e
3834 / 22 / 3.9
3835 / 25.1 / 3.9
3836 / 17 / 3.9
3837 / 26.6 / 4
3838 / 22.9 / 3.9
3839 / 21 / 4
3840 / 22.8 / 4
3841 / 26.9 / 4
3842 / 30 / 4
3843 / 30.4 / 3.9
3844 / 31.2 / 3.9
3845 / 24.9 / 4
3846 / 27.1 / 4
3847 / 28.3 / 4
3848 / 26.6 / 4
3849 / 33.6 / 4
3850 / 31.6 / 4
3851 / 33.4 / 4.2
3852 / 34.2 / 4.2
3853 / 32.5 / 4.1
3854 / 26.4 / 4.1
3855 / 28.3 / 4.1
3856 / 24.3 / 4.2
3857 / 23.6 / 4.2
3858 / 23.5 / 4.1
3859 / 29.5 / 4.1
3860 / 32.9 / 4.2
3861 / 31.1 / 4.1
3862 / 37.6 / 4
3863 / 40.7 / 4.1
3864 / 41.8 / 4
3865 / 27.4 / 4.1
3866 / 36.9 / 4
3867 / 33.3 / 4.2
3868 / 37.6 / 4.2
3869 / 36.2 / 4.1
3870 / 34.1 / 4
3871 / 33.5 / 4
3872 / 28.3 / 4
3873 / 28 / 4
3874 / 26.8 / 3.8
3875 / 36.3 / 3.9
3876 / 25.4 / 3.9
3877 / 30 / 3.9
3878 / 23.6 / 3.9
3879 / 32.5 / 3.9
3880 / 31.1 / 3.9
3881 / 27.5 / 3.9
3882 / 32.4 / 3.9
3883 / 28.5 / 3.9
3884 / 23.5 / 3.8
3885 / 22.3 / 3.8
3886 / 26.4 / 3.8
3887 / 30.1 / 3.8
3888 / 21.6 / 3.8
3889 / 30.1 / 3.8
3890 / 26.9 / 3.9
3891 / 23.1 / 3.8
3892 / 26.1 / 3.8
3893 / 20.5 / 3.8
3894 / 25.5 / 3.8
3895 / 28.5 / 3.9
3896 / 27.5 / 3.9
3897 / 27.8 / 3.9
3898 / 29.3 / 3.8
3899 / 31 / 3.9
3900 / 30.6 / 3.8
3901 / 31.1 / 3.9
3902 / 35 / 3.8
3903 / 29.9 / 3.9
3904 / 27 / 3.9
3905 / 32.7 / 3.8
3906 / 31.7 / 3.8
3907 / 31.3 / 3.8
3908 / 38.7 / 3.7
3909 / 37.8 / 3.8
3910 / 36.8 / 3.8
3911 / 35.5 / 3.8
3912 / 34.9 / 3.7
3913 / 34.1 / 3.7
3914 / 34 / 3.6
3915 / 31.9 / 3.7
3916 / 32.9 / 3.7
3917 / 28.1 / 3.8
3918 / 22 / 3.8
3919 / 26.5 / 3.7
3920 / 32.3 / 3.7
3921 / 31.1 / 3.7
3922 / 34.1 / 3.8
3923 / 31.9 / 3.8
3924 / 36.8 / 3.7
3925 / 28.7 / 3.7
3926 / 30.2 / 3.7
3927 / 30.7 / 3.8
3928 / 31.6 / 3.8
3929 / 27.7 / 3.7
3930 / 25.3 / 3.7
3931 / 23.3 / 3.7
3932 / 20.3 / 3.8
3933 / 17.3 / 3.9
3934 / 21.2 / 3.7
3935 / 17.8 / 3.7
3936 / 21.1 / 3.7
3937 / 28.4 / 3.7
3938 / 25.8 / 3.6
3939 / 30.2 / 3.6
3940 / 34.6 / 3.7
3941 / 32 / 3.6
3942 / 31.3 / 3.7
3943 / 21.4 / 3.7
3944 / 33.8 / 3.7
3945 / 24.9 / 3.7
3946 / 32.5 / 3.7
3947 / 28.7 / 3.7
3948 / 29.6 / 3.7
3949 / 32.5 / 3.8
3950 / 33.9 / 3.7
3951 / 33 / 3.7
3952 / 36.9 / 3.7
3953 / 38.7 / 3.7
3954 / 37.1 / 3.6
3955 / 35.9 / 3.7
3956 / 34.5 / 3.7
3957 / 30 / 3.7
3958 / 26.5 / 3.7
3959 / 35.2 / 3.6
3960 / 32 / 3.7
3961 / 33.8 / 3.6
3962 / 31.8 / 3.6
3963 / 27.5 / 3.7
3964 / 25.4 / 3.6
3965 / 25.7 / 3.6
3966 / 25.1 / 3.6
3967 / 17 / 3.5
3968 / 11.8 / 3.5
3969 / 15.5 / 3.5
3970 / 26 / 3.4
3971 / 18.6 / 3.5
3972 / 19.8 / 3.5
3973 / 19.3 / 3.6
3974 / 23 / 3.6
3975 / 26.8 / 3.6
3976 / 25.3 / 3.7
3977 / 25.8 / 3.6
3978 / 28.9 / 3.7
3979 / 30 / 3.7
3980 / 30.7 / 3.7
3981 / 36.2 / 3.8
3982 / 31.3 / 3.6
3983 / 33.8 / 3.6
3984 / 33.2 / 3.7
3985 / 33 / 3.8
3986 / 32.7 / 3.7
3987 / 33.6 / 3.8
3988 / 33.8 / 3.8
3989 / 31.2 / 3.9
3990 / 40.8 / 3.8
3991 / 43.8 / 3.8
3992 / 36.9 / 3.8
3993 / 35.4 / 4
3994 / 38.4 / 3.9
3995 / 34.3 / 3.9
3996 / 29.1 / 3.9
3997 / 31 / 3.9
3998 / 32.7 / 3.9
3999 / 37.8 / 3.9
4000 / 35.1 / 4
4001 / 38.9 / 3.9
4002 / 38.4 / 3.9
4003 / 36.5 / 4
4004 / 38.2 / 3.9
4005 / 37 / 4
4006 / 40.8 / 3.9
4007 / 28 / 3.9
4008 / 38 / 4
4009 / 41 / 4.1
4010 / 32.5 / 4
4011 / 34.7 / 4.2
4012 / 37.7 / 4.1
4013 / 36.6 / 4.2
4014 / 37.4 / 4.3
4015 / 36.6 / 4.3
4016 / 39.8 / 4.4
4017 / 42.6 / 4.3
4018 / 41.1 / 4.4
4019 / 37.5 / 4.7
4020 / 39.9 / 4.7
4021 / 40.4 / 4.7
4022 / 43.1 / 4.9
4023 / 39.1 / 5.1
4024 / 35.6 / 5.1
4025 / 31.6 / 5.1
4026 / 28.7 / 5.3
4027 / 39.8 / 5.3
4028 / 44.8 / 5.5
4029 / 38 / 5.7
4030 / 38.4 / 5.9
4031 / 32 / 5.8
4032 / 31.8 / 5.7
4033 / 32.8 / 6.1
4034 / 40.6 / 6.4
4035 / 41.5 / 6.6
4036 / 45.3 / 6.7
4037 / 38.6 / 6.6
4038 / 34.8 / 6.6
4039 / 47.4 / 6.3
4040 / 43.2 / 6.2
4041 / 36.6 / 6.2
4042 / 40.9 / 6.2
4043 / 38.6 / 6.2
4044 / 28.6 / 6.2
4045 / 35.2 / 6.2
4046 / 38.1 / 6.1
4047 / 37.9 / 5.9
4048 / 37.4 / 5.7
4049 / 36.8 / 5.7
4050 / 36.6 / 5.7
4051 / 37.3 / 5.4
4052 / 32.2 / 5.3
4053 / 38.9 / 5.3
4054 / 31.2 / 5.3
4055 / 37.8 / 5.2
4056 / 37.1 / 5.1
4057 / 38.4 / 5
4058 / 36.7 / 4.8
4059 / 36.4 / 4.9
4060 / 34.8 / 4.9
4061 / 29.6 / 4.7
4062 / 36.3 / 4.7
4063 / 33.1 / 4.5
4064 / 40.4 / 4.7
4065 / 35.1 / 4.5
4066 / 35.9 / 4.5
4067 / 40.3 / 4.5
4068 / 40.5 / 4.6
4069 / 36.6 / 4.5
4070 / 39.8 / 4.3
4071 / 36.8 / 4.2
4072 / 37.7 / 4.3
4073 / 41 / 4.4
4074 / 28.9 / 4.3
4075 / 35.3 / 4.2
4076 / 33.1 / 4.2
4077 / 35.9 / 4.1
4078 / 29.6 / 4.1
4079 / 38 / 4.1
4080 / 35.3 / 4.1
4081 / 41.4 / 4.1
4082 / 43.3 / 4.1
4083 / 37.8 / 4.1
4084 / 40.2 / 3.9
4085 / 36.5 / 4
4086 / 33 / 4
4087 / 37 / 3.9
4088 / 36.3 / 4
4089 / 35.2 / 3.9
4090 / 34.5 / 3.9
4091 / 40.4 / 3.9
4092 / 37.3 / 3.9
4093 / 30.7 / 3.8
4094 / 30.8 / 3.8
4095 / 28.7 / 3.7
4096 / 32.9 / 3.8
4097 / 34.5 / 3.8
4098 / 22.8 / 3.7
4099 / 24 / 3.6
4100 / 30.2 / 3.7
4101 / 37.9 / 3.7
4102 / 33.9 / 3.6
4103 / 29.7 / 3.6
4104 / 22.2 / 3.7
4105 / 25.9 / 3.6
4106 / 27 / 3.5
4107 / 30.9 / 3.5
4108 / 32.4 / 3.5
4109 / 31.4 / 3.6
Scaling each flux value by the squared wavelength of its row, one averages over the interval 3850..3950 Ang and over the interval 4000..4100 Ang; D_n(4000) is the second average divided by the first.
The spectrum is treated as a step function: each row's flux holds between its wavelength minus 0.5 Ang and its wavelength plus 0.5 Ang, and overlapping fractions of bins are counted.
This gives 1.33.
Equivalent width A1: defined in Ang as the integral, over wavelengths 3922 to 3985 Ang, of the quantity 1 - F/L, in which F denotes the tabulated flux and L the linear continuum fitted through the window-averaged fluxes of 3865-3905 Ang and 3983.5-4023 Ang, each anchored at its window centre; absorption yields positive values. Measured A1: 9.8 Ang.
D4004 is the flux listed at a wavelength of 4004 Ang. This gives 38.2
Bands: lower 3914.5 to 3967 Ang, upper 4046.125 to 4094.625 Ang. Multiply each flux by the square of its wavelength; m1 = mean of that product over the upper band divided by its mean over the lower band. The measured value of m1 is 1.32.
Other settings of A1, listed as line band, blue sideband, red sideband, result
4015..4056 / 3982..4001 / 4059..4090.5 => -2.44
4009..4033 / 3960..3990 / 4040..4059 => -3.10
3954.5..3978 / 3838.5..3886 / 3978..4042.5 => 5.99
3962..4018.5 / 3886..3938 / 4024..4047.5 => 4.20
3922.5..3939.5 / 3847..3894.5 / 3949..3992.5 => 1.95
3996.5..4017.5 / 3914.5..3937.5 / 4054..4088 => -2.70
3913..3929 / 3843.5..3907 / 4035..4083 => 0.35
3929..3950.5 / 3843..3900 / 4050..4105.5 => 2.99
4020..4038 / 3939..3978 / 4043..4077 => -2.14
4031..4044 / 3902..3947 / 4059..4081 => -1.51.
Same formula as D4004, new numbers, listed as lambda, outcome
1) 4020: 39.9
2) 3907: 31.3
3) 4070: 39.8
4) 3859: 29.5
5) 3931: 23.3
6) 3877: 30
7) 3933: 17.3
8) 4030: 38.4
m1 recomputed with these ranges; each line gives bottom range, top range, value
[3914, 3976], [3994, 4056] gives 1.38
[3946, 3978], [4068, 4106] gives 1.30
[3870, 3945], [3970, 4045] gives 1.28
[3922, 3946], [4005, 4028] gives 1.42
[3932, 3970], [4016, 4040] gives 1.42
